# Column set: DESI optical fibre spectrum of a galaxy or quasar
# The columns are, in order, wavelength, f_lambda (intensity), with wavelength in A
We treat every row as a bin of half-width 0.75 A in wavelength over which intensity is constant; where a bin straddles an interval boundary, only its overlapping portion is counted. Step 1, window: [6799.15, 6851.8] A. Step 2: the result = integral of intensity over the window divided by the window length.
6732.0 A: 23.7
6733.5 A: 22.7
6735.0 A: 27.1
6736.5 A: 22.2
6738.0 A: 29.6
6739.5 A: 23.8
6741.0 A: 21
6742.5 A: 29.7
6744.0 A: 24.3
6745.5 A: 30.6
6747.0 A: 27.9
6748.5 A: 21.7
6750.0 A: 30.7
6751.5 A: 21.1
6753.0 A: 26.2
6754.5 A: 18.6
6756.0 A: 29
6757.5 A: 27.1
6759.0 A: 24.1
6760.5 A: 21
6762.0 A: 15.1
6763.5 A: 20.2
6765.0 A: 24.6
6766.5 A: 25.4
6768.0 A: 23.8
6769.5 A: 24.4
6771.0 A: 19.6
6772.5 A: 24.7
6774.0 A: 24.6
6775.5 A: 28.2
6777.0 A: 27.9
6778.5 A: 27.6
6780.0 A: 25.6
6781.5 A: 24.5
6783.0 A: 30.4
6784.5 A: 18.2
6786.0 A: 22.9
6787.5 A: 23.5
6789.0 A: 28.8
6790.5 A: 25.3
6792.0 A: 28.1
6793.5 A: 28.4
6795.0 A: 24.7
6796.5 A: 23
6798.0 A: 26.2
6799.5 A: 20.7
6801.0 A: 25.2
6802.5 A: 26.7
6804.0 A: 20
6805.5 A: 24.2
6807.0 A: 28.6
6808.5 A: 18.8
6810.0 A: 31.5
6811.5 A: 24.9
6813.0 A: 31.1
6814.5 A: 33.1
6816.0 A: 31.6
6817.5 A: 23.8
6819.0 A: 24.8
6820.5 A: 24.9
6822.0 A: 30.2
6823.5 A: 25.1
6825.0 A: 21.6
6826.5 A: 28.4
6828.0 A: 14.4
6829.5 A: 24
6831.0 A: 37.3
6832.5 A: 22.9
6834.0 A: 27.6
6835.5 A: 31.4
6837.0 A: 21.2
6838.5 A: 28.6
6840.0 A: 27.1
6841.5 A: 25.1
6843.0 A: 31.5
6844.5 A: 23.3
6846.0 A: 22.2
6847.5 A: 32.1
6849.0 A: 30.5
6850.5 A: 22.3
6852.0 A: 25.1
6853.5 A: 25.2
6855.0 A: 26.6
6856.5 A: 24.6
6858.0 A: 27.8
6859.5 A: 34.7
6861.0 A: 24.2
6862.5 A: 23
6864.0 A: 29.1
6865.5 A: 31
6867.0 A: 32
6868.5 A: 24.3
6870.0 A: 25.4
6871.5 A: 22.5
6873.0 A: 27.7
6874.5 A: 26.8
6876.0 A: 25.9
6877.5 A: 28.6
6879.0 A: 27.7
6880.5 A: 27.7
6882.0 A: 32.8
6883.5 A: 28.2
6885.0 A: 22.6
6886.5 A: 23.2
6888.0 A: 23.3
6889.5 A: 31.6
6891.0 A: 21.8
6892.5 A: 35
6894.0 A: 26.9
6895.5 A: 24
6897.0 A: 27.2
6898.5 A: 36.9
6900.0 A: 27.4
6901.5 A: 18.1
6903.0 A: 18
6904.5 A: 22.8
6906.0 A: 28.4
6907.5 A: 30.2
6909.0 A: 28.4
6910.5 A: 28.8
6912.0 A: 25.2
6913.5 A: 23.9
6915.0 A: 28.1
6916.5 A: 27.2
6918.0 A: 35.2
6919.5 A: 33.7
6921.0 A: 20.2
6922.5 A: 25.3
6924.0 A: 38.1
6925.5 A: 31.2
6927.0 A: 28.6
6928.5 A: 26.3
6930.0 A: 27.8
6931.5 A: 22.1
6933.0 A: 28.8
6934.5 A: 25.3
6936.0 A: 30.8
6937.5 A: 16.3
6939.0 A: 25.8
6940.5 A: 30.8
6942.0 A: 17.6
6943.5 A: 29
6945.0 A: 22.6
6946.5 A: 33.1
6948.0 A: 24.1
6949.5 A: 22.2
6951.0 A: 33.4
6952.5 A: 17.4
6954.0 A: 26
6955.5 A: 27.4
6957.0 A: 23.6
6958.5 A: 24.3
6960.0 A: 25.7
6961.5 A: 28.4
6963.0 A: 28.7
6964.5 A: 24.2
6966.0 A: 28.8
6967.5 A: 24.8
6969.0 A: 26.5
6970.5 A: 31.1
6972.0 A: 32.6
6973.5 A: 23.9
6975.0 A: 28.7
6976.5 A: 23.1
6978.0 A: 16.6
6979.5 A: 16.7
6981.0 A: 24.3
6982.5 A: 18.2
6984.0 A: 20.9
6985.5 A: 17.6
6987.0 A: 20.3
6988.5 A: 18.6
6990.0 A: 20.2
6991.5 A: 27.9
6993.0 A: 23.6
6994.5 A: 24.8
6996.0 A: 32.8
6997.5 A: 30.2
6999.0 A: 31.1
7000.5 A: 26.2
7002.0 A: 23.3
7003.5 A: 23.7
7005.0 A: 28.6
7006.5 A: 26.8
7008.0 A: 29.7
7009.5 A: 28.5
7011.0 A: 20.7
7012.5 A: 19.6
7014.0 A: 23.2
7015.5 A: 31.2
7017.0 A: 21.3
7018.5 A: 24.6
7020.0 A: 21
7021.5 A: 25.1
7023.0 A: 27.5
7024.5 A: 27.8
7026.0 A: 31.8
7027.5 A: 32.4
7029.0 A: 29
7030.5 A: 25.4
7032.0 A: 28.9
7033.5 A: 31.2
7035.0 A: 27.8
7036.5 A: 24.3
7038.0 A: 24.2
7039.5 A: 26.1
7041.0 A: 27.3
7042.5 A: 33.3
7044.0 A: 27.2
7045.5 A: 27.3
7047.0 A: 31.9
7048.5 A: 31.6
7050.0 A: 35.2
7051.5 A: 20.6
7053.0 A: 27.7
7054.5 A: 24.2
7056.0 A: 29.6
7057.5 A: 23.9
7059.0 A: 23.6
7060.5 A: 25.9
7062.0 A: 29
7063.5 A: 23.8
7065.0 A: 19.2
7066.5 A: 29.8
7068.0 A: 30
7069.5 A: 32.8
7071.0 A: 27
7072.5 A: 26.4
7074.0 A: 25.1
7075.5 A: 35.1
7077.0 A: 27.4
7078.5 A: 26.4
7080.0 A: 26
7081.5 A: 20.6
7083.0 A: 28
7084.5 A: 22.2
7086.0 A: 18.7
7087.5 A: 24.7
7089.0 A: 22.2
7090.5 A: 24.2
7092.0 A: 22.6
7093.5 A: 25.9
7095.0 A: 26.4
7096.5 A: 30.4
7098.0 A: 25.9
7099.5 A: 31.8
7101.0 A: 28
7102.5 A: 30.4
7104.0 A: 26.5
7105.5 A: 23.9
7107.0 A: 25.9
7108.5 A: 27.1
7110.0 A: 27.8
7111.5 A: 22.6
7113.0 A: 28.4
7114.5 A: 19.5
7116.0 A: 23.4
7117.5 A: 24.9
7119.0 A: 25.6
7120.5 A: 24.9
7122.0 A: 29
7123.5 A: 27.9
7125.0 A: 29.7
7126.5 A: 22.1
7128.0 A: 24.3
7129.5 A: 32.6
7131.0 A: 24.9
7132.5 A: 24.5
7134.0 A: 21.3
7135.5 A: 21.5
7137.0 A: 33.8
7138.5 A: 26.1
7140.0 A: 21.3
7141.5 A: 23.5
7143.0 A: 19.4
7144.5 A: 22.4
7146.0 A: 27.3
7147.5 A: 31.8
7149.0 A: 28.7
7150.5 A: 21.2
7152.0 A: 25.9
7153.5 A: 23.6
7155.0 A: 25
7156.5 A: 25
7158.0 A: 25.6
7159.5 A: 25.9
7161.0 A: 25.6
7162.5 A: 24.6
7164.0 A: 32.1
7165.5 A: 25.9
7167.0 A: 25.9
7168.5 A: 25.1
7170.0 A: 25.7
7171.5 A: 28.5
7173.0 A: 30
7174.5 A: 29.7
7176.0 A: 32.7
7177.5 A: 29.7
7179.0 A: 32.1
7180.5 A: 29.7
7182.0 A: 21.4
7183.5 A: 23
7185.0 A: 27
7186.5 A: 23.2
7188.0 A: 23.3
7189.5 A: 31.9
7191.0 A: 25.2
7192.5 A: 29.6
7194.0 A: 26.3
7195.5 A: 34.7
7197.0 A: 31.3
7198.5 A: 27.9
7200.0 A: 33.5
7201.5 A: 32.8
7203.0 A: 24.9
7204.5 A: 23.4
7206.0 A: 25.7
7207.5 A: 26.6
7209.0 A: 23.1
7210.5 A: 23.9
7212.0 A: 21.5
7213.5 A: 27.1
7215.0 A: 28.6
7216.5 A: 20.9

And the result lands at 26.2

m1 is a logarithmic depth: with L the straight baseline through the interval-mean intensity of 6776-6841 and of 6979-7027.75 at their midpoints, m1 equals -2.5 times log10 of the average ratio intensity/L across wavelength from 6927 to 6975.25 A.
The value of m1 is -0.05 mag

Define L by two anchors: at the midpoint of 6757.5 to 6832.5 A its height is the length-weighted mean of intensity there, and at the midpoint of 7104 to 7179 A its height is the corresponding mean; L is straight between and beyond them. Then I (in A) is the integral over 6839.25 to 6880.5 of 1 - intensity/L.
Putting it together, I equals -2.6 A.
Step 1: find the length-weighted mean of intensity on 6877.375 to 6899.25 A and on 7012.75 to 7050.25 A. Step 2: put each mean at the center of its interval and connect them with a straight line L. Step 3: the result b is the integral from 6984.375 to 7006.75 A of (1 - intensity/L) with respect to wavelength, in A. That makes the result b 2.2 A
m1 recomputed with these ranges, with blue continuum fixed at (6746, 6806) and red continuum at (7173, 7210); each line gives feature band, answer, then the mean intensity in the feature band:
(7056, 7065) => 0.07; 25.1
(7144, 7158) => 0.08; 25.7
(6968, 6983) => 0.08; 24.3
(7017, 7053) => -0.05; 27.8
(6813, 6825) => -0.11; 27.5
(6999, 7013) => 0.03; 25.6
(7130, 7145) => 0.14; 24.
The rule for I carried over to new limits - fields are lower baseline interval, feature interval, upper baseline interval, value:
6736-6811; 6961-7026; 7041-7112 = 2.9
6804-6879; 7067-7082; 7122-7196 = -0.7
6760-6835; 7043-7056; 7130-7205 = -1.1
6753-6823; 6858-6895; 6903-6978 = -1.8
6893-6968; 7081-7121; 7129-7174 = 1.0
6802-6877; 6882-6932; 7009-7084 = -1.1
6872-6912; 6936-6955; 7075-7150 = 1.0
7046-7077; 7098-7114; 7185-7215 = 0.2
